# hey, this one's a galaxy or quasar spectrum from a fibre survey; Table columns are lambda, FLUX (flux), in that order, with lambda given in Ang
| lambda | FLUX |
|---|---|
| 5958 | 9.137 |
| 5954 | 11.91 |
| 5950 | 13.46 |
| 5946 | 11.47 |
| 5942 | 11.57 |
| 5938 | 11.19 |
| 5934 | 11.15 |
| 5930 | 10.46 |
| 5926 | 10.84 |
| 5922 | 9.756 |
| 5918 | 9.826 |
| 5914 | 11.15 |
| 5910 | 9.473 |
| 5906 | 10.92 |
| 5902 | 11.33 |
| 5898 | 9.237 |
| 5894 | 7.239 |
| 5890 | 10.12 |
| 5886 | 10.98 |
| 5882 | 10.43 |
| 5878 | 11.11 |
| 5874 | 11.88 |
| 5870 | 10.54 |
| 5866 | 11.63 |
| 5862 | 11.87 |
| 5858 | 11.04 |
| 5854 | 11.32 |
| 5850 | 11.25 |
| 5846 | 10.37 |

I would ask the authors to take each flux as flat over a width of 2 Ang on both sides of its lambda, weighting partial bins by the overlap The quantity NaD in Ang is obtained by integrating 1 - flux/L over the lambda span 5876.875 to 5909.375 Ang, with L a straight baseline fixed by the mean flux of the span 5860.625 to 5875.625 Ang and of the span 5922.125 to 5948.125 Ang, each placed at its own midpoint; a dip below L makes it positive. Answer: 3.4 Ang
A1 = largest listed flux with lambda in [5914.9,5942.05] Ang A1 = 11.57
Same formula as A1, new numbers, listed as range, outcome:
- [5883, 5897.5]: 10.98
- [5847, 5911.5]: 11.88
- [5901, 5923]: 11.33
